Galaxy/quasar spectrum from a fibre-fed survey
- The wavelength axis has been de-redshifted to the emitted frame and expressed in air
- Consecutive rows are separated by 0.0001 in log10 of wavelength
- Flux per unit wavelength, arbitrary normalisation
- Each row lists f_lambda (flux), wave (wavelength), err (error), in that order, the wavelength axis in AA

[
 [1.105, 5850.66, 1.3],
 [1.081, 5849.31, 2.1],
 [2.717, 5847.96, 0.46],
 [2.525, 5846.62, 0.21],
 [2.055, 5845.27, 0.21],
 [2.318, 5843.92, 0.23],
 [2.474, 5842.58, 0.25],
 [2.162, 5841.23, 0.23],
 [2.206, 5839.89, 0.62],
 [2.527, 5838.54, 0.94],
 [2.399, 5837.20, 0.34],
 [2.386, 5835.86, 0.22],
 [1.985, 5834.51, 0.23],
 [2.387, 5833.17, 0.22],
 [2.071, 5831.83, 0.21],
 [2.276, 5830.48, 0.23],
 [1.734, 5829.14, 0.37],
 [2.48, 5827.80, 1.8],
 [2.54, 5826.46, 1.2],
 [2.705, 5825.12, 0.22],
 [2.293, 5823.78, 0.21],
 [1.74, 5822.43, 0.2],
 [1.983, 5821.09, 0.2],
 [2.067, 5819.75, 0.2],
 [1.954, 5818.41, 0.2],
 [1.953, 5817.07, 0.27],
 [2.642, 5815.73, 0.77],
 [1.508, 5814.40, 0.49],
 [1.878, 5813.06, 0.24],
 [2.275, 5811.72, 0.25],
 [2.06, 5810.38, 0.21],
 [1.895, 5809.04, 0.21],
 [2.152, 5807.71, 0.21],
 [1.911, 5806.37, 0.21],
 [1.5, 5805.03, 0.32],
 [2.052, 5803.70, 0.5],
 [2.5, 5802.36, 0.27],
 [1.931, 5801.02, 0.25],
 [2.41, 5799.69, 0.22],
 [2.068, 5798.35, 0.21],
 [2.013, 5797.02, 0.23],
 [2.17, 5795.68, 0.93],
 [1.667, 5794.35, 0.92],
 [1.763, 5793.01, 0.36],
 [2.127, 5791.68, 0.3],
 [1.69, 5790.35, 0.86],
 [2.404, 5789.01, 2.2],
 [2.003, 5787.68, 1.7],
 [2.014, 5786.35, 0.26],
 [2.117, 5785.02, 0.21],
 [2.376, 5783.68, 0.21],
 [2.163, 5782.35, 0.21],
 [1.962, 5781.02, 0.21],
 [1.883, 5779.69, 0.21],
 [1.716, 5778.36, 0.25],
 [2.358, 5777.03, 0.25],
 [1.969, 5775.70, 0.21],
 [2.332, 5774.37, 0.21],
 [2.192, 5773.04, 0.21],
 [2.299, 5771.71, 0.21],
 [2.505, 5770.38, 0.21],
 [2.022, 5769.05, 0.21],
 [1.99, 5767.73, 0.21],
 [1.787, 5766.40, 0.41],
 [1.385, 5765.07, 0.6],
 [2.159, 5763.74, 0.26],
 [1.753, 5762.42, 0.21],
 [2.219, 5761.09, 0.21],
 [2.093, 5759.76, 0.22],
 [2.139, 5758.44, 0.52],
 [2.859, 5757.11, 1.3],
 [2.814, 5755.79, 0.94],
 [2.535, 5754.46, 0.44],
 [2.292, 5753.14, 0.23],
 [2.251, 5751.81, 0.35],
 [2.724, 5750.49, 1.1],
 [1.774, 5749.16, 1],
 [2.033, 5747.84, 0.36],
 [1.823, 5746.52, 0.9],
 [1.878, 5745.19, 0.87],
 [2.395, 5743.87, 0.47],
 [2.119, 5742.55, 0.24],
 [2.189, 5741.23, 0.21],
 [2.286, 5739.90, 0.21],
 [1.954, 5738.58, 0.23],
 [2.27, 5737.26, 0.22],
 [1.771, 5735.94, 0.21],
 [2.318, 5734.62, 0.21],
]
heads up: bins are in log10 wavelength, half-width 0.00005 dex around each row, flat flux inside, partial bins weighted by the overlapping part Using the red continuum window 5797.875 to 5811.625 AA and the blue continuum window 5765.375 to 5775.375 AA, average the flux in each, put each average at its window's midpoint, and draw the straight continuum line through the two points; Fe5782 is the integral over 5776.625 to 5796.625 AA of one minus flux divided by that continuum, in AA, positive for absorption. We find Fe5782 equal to 0.7 AA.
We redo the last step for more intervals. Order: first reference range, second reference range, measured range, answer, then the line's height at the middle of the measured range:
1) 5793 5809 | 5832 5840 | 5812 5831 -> 0.5 AA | 2.19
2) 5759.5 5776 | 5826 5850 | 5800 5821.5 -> 1.4 AA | 2.17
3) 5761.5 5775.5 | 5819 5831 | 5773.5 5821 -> 1.8 AA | 2.12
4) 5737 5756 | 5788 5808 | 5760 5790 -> 0.5 AA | 2.1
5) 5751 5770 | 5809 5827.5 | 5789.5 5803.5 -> 0.7 AA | 2.14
